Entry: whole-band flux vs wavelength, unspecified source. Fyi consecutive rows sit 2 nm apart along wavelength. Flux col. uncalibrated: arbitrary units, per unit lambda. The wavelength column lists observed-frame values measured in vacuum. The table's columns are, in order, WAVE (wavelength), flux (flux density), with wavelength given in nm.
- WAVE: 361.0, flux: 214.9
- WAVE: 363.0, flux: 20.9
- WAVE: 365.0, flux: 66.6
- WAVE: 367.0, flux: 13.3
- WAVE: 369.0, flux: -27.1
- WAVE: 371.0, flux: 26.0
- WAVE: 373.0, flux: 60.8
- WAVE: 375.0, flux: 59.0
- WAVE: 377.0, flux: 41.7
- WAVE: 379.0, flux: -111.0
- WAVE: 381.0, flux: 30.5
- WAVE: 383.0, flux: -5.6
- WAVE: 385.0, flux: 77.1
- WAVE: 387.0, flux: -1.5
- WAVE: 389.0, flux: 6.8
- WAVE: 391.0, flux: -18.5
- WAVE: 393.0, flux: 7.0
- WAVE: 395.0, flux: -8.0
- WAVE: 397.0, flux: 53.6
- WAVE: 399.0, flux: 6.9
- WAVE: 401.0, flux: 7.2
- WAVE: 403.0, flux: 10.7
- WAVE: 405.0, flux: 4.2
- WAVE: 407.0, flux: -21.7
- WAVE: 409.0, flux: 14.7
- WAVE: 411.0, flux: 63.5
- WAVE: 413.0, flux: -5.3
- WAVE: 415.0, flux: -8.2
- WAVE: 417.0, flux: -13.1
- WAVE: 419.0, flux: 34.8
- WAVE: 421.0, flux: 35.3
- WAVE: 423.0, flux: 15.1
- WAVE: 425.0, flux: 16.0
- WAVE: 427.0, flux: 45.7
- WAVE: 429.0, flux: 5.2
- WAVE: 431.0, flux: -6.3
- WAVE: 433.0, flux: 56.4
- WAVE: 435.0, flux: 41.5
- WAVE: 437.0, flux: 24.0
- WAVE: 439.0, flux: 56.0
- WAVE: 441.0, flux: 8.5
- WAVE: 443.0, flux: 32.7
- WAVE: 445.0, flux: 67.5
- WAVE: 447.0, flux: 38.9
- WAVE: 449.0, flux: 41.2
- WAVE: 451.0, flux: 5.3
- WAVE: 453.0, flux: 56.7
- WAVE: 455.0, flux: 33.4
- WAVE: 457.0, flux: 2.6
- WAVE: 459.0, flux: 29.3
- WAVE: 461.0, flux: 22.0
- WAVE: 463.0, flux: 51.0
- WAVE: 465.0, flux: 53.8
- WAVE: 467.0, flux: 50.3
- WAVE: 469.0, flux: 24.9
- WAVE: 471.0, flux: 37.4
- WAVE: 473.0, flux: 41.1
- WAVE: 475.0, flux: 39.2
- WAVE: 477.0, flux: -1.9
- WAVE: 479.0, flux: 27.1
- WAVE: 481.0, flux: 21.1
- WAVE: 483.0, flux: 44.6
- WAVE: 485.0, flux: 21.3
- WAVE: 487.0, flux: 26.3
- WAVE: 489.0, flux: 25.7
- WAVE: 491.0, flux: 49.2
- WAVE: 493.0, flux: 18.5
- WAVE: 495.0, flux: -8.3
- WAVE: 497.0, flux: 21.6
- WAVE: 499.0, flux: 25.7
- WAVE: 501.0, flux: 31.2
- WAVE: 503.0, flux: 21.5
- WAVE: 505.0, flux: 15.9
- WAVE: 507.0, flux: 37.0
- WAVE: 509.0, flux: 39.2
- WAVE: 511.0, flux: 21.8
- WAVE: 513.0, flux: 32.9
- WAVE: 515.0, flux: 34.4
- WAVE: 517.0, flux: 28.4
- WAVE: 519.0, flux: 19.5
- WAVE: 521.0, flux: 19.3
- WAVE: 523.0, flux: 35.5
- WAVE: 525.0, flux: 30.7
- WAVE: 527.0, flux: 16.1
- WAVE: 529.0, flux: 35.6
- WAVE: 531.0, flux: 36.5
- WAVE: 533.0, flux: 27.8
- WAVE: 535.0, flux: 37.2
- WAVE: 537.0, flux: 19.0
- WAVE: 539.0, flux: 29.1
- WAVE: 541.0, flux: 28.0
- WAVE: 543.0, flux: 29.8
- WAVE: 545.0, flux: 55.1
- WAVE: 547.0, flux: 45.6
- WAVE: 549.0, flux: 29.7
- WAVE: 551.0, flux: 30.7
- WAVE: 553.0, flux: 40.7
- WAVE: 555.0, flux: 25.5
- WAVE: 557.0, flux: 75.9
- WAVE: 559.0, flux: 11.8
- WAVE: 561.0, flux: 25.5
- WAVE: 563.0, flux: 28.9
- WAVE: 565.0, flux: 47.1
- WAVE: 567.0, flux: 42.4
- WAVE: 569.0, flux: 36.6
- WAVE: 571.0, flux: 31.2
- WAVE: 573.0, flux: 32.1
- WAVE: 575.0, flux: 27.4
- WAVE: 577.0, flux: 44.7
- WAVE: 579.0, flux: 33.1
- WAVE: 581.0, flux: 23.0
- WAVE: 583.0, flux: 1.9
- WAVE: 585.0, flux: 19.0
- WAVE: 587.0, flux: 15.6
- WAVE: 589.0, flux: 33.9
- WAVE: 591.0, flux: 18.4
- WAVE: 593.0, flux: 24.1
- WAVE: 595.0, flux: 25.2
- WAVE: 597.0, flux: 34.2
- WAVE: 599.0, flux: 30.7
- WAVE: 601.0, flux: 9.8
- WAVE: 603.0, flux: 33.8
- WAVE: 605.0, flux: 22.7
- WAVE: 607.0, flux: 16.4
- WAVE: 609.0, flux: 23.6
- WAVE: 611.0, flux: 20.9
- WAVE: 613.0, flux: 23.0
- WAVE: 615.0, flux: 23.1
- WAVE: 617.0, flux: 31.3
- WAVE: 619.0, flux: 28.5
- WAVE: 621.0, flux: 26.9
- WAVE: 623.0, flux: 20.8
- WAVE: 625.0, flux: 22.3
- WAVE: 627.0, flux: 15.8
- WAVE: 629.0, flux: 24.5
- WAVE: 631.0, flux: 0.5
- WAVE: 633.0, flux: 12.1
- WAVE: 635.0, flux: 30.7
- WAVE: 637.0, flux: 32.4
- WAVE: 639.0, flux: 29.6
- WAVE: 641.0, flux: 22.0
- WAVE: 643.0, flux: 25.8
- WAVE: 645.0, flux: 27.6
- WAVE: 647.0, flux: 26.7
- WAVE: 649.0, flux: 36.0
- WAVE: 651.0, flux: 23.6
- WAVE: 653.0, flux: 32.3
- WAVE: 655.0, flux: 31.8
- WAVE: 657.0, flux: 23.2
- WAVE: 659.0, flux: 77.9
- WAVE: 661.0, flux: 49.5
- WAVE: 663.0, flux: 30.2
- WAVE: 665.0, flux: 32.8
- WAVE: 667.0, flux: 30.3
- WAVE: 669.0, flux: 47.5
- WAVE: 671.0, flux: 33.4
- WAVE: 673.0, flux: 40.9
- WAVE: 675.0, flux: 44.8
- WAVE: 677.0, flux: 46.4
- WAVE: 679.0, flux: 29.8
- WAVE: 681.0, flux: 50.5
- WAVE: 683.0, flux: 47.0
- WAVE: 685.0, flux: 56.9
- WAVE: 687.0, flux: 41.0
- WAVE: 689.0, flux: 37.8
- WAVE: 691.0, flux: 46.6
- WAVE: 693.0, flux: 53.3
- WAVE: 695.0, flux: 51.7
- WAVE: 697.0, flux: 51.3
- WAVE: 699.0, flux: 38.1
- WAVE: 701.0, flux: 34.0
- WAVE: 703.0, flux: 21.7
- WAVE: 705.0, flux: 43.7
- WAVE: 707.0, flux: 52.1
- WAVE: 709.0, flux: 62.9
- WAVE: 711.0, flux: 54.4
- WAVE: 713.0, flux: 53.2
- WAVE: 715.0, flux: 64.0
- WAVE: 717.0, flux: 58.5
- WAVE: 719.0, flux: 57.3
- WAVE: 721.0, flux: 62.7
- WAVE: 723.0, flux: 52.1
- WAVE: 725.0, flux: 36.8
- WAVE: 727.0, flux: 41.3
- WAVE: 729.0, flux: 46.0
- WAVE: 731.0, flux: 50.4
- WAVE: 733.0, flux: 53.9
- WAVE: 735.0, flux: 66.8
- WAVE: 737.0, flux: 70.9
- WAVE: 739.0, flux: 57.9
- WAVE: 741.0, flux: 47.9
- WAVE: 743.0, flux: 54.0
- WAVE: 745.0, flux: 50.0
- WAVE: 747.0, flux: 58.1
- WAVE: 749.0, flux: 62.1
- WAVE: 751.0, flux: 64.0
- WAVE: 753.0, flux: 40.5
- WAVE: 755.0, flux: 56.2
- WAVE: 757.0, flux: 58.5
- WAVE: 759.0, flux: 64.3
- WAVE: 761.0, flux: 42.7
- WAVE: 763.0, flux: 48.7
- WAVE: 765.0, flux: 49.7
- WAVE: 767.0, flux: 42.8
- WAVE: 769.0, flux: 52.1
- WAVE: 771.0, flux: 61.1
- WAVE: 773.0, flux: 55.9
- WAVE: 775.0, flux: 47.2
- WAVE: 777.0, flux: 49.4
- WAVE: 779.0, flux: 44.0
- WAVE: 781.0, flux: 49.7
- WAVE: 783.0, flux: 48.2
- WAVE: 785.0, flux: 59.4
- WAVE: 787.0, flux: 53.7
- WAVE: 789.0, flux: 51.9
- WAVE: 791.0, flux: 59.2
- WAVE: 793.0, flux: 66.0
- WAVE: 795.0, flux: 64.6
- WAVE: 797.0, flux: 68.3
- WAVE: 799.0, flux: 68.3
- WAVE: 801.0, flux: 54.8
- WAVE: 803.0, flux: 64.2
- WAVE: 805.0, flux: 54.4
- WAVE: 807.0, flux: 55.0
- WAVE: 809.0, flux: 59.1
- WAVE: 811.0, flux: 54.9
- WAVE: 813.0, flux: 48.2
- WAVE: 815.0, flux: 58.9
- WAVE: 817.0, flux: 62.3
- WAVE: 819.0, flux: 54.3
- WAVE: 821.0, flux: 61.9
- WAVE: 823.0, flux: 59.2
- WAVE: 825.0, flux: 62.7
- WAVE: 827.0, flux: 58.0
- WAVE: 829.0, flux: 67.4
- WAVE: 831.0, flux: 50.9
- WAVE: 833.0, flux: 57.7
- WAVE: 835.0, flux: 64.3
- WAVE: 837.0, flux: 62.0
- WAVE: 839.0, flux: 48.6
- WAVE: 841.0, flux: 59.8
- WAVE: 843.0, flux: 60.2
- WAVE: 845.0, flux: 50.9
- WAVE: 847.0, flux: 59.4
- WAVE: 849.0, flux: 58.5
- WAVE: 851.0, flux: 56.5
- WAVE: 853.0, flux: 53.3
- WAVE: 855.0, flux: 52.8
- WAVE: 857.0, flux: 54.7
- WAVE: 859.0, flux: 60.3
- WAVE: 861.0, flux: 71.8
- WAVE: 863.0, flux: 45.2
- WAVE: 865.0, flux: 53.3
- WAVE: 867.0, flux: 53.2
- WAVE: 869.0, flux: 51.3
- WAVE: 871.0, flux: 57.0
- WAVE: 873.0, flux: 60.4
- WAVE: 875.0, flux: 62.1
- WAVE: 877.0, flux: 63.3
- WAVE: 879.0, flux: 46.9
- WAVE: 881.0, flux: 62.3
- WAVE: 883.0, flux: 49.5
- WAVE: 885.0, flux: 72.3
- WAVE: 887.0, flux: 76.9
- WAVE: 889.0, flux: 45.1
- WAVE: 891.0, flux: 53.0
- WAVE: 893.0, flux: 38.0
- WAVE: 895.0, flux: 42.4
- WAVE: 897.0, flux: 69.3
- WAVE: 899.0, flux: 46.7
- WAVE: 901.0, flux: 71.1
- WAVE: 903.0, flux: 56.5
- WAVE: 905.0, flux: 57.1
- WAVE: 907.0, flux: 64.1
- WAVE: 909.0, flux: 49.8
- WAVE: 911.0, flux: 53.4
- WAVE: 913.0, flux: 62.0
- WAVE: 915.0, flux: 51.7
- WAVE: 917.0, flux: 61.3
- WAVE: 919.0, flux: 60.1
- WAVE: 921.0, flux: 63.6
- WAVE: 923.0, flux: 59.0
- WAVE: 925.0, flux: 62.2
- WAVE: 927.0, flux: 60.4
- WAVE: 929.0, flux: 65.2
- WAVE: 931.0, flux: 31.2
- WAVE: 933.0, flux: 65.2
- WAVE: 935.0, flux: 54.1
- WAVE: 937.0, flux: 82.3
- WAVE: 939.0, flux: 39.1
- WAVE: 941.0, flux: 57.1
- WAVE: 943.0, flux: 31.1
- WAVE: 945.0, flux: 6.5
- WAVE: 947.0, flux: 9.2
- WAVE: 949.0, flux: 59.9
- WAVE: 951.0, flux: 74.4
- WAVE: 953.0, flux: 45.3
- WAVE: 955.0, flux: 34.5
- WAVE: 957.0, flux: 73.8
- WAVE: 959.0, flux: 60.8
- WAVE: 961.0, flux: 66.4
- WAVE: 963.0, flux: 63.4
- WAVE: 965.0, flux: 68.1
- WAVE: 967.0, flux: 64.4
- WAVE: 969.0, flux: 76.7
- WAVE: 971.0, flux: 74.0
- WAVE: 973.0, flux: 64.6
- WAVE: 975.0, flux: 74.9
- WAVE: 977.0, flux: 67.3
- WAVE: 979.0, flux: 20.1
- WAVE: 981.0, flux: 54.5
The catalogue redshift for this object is 0.769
